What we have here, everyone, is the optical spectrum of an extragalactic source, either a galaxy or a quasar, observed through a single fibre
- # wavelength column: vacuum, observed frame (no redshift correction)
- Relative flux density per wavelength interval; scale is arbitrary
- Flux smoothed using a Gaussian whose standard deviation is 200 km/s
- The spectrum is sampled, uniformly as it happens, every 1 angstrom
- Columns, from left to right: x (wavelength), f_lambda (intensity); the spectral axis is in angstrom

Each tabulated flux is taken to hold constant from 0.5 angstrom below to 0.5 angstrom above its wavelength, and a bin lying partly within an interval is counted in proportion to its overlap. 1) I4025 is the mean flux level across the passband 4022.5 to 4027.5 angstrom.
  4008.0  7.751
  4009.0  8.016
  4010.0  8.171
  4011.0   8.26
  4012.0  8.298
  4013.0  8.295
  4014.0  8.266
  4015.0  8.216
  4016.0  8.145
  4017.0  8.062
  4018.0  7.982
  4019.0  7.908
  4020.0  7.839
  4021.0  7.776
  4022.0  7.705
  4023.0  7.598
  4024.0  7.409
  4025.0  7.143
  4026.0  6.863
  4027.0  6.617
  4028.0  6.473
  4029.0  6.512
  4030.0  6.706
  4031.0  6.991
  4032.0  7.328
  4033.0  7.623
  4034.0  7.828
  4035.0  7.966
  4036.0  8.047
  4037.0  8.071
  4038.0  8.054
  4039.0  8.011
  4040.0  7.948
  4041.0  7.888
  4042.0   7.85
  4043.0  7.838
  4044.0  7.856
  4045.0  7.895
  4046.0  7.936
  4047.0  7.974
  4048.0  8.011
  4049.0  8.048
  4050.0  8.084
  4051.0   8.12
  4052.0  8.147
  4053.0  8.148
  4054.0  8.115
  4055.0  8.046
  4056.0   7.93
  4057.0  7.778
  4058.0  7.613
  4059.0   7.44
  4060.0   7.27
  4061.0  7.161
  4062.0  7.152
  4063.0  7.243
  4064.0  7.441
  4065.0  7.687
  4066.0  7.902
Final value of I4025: 7.13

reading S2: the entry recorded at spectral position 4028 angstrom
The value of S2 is 6.473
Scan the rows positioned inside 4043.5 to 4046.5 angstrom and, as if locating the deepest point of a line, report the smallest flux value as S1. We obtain 7.856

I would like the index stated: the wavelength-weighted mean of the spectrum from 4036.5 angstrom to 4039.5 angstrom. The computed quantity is 8.05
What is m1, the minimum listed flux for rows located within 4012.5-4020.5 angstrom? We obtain 7.839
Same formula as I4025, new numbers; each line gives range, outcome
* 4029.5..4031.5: 6.85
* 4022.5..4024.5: 7.5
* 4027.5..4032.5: 6.8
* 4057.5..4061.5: 7.37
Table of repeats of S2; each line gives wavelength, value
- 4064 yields 7.441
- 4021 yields 7.776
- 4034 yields 7.828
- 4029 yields 6.512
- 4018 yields 7.982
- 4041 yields 7.888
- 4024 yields 7.409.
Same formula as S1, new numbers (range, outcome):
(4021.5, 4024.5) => 7.409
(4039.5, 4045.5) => 7.838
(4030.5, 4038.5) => 6.991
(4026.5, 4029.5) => 6.473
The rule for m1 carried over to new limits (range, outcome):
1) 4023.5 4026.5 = 6.863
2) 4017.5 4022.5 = 7.705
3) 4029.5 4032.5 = 6.706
